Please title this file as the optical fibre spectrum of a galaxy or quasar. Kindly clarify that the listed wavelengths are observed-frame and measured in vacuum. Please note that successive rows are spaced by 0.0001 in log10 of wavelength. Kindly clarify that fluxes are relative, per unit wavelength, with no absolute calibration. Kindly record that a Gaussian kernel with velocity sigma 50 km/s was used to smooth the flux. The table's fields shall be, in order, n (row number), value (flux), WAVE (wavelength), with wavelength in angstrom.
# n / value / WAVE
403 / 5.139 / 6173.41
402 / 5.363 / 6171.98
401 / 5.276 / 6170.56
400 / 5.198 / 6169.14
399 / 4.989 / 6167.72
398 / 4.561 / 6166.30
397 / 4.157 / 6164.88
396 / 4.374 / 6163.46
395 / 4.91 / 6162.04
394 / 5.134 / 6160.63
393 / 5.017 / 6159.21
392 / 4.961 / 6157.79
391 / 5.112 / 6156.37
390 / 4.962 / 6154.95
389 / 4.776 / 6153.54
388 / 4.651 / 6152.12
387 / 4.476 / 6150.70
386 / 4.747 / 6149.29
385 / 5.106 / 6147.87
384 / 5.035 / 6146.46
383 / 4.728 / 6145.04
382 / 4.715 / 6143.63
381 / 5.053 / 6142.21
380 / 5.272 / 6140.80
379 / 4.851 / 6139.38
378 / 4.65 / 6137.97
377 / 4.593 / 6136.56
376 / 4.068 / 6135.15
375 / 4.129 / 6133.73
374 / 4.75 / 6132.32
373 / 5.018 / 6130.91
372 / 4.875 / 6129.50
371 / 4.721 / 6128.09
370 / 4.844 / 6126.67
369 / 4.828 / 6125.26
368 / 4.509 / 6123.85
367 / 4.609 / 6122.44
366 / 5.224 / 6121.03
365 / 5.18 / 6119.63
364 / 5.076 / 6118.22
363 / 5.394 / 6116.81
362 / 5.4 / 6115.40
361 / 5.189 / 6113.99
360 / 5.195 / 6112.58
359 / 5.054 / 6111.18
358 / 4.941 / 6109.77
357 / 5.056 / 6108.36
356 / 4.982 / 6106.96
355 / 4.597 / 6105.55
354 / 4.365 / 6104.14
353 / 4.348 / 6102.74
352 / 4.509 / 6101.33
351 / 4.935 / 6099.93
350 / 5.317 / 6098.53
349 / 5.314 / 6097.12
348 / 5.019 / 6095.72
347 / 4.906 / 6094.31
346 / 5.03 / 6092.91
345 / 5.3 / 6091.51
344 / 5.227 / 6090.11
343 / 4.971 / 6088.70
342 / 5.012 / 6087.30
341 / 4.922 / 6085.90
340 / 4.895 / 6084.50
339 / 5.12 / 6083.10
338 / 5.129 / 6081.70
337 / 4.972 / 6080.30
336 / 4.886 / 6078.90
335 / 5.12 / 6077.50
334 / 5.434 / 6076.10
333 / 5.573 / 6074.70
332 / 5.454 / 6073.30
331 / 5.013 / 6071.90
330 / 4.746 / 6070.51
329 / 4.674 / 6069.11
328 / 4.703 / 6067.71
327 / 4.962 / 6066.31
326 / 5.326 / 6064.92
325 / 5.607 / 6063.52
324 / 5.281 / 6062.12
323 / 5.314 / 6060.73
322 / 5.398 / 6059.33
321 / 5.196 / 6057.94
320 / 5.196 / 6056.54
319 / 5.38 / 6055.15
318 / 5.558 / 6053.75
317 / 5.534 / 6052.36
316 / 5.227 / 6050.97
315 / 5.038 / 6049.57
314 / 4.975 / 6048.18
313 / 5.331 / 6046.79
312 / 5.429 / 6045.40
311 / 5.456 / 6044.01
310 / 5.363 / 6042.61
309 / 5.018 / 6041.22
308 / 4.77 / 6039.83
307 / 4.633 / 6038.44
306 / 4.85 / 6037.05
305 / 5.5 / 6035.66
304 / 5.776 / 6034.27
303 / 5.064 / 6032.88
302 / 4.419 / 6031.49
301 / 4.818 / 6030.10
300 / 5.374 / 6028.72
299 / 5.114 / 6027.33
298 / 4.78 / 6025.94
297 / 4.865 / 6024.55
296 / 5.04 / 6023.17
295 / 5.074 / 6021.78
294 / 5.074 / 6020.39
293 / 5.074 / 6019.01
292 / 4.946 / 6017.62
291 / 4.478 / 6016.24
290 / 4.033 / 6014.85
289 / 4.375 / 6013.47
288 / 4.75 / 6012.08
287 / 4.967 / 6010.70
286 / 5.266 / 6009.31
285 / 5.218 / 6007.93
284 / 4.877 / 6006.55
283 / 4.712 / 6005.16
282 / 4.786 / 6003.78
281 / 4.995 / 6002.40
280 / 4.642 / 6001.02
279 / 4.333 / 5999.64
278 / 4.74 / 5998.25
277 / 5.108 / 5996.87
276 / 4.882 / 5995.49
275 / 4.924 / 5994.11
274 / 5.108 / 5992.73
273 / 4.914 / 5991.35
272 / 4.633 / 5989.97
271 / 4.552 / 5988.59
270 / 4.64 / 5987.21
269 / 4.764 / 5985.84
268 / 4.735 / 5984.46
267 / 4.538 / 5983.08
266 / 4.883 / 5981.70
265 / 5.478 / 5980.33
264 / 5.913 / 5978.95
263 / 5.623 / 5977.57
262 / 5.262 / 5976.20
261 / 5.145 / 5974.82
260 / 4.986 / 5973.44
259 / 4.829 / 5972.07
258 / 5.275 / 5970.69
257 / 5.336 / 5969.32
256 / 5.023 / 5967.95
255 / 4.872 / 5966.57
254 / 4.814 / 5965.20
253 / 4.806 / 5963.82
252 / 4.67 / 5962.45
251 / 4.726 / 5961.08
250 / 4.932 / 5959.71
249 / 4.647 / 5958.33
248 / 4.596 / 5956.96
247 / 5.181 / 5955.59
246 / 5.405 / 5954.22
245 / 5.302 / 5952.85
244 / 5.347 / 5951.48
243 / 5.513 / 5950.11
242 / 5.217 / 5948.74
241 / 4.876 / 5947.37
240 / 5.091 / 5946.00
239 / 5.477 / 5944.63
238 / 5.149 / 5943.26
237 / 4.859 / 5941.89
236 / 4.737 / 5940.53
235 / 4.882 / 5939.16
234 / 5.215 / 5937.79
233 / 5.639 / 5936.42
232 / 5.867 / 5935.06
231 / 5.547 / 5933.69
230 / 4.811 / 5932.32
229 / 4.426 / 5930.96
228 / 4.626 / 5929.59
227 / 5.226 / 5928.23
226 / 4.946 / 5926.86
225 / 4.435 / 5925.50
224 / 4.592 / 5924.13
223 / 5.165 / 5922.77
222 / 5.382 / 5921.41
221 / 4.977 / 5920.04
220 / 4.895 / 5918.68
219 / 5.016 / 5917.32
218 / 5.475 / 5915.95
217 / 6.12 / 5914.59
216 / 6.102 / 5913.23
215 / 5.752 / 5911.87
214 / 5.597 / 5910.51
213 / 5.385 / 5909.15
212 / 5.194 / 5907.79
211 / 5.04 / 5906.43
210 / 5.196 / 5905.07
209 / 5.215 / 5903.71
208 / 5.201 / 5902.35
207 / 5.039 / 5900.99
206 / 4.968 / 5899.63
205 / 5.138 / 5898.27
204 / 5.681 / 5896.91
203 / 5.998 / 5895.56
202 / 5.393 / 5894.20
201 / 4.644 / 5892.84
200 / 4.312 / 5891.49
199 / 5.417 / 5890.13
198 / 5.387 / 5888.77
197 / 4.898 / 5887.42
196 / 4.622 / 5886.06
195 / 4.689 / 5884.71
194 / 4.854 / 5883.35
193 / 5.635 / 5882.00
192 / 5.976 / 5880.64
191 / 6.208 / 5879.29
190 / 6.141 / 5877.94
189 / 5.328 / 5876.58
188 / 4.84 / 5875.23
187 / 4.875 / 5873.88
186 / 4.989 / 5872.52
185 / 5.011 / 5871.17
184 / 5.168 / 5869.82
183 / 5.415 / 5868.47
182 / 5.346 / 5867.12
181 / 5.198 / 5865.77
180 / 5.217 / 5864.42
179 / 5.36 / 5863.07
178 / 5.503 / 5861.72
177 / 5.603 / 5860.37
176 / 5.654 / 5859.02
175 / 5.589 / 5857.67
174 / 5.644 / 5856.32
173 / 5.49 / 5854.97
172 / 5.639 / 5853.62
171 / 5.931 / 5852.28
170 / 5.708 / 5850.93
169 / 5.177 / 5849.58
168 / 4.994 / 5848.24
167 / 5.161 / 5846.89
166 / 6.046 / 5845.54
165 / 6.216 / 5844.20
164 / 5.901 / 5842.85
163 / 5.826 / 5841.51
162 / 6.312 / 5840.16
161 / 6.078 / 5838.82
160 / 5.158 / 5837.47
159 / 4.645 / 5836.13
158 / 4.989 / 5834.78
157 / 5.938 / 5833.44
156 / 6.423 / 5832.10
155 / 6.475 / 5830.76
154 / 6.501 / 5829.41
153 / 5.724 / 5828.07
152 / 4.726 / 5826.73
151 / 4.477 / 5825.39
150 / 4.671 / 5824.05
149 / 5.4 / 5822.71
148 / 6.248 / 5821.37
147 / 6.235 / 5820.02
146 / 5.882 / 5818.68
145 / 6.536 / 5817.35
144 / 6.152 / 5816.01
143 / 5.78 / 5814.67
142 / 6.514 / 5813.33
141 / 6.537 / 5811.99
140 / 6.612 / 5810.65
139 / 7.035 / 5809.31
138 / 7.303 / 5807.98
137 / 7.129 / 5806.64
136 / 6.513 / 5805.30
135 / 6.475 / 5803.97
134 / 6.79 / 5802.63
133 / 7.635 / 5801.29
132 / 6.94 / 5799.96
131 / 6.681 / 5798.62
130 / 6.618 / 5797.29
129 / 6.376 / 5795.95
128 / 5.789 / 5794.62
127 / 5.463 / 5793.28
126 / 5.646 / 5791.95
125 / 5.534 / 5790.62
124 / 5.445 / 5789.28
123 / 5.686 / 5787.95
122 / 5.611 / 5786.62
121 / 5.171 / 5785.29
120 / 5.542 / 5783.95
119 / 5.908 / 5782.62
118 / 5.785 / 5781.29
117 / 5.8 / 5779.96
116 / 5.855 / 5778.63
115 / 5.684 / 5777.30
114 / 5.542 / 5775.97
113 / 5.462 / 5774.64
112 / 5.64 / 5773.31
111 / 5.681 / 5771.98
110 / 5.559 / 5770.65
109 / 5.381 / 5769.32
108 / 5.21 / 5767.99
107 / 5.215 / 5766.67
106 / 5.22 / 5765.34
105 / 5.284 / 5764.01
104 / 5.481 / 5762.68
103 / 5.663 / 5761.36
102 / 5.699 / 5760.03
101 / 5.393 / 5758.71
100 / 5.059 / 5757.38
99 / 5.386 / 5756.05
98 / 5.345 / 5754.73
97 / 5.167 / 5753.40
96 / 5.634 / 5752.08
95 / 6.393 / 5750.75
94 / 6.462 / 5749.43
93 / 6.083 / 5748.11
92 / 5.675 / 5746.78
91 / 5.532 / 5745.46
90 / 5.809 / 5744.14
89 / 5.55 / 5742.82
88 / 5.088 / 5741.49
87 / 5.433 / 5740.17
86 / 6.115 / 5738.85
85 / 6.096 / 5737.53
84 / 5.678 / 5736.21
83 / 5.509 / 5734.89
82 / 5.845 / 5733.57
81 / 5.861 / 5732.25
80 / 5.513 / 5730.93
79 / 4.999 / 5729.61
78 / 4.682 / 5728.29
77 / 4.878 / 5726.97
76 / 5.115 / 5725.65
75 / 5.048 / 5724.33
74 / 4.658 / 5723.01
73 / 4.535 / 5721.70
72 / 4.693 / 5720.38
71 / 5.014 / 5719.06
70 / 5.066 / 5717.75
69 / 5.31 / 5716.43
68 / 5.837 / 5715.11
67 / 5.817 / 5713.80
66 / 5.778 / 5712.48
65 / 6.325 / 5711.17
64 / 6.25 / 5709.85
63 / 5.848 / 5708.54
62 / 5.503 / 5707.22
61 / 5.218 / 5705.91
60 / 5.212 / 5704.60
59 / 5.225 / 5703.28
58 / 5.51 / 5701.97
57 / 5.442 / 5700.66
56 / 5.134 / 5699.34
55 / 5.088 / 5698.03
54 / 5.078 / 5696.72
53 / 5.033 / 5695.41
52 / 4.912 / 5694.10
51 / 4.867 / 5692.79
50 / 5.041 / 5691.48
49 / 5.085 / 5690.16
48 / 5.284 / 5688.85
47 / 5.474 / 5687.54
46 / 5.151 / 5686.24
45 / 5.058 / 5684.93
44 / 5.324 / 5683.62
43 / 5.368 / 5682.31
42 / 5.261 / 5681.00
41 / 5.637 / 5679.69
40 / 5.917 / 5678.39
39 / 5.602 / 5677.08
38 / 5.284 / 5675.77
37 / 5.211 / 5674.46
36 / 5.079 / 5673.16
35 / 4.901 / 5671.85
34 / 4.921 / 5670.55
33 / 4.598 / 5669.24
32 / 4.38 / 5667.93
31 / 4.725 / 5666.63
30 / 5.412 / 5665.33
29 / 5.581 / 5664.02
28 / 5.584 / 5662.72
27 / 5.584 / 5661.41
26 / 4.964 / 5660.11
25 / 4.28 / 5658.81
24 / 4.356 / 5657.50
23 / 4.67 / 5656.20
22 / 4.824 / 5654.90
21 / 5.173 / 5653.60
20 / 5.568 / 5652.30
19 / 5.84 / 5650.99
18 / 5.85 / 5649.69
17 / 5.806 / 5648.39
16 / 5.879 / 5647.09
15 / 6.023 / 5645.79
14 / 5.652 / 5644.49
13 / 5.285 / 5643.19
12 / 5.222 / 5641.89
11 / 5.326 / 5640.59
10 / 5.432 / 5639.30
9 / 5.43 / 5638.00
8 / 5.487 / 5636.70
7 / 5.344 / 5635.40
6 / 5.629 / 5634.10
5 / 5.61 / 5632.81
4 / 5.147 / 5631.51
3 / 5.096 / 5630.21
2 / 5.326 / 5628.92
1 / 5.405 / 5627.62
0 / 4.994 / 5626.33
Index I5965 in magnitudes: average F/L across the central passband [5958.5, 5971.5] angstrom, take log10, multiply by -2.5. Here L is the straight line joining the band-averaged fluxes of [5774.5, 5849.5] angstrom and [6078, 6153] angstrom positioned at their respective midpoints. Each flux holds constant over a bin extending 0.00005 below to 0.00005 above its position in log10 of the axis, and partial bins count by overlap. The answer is 0.10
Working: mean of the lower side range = 5.95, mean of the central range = 4.93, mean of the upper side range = 4.9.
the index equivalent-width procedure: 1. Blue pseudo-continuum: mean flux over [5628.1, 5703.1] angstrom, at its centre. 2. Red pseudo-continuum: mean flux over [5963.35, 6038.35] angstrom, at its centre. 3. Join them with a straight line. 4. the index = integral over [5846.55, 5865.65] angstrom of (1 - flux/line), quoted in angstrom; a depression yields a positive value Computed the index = -1.5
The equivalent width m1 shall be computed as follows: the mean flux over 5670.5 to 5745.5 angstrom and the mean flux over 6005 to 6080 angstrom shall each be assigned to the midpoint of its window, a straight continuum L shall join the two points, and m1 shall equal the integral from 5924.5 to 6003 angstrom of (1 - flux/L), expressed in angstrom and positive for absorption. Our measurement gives 2.1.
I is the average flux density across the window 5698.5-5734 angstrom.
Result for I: 5.34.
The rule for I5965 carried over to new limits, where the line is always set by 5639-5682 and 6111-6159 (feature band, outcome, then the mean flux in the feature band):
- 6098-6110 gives 0.03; 4.77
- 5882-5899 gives -0.01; 5.11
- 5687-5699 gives 0.03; 5.09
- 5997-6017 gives 0.05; 4.74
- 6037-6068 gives -0.06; 5.21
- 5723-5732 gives 0.04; 5.04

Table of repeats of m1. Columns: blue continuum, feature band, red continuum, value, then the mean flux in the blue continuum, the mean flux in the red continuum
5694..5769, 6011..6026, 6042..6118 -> 1.1 angstrom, 5.44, 5.11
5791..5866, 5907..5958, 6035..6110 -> 3.6 angstrom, 5.93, 5.09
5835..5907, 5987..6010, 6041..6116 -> 1.6 angstrom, 5.37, 5.11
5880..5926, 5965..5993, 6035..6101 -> 0.9 angstrom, 5.22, 5.15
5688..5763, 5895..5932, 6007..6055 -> -0.2 angstrom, 5.42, 5.04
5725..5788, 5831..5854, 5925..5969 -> -1.5 angstrom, 5.55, 5.03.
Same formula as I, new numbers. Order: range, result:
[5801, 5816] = 6.7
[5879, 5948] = 5.19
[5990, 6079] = 5.04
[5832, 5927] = 5.36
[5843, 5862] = 5.61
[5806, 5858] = 5.87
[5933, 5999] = 5.05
